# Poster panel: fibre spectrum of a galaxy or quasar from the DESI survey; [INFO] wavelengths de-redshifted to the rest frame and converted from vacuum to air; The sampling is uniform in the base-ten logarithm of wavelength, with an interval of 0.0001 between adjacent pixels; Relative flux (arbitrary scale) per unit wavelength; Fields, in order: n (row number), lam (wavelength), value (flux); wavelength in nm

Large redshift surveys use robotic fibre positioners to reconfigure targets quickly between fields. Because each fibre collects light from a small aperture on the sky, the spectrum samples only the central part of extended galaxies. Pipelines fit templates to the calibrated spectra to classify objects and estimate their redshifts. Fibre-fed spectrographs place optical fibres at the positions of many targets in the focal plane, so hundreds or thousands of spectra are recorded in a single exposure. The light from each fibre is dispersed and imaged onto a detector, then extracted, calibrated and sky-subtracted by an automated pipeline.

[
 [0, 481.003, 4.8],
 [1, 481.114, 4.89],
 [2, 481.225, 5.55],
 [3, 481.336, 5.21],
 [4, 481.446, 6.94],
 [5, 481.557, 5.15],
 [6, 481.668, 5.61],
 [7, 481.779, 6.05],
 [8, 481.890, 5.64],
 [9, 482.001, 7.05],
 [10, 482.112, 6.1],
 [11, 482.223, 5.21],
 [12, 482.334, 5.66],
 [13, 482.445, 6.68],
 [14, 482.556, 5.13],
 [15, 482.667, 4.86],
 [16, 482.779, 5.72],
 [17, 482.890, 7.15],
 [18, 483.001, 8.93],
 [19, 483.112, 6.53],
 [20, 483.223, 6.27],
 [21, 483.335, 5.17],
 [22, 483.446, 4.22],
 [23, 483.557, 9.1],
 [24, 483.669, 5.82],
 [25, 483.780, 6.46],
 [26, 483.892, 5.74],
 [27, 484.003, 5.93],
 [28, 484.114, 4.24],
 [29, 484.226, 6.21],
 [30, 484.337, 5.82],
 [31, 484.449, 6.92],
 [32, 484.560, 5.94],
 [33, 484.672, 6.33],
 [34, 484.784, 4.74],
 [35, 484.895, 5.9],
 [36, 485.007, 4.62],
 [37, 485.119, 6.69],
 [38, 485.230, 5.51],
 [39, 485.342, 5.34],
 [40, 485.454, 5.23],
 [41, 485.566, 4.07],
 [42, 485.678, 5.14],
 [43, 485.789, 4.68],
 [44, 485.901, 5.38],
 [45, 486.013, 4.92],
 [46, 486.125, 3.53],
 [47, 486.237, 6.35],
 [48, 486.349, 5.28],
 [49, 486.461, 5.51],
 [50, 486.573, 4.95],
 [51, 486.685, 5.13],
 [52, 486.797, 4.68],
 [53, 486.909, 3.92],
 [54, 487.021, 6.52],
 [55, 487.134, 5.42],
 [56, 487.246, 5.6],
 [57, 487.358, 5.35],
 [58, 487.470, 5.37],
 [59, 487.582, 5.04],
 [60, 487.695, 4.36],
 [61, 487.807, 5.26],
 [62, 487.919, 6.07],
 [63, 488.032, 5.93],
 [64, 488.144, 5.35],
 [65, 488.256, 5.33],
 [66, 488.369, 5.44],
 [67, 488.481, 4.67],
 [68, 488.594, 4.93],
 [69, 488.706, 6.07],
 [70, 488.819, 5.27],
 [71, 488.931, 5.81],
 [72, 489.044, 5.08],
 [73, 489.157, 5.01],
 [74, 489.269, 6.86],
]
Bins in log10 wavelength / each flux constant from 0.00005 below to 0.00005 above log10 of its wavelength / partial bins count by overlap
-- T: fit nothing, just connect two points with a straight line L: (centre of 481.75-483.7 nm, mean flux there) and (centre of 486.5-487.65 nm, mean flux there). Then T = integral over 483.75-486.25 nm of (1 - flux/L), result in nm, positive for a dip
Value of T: 0.10 nm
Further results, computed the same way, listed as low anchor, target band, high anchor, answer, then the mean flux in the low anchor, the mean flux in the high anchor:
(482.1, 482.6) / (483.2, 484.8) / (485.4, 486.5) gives -0.162 nm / 5.74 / 5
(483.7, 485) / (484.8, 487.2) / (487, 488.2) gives 0.190 nm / 5.79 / 5.45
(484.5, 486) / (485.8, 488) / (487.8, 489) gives 0.090 nm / 5.34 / 5.47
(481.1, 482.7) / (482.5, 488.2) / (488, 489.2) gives -0.028 nm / 5.75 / 5.35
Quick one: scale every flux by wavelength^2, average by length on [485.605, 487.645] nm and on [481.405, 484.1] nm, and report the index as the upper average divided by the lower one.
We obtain 0.86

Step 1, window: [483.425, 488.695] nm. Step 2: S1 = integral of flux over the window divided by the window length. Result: 5.44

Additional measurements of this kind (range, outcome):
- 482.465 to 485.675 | 5.87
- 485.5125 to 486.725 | 5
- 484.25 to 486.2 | 5.36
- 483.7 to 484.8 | 5.87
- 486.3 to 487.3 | 5.22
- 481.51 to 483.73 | 6.11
